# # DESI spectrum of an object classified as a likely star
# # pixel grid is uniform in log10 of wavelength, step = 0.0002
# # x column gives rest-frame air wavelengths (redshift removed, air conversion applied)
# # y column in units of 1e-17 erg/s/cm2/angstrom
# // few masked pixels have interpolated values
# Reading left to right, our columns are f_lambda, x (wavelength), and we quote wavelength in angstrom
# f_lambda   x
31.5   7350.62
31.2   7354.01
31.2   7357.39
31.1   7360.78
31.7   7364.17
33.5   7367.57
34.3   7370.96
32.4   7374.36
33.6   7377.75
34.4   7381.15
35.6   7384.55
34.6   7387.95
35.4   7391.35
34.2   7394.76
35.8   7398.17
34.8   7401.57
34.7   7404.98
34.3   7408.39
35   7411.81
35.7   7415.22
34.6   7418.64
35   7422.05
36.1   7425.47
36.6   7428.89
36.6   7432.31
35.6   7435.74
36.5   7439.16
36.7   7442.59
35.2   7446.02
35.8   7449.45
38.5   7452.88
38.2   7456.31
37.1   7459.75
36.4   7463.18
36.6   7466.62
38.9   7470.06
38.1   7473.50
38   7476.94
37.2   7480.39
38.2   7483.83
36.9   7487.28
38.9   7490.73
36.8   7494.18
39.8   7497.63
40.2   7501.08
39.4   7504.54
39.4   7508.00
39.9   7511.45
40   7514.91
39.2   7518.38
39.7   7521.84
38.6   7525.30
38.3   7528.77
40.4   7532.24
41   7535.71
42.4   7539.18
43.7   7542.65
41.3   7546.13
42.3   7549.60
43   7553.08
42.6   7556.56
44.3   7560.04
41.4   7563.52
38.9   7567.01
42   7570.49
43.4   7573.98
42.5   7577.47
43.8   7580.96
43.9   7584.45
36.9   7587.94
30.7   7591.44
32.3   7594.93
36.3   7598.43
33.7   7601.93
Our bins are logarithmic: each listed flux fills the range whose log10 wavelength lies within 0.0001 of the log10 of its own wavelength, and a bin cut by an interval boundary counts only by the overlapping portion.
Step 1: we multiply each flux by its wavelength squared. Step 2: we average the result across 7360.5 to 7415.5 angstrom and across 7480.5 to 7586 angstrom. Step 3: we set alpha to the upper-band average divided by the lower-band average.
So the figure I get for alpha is 1.2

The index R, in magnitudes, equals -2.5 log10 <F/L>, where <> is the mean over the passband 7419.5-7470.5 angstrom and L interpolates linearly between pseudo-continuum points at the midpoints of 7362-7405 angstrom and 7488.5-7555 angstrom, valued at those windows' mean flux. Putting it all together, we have 0.01 mag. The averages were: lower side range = 34.2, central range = 36.6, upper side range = 40.2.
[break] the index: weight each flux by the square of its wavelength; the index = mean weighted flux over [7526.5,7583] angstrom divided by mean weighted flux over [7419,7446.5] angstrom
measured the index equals 1.20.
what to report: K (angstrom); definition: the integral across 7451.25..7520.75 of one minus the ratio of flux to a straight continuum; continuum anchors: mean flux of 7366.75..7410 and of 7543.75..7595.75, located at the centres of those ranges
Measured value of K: -1.0 angstrom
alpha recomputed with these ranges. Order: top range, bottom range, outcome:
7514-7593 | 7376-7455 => 1.20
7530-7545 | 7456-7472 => 1.14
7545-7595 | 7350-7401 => 1.29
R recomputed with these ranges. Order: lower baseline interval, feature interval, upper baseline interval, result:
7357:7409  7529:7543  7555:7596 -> -0.062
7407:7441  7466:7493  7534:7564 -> 0.022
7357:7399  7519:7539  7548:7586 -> 0.026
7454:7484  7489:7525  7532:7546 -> 0.018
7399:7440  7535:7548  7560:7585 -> -0.033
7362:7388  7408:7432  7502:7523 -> 0.005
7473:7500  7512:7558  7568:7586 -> -0.006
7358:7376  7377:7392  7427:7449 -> -0.043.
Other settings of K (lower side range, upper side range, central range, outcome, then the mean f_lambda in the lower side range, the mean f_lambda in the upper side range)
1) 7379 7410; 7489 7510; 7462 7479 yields 0.1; 34.9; 39.1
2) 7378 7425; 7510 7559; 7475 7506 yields 0.5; 34.9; 40.9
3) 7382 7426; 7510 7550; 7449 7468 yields 0.1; 35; 40.5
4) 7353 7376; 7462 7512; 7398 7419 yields -0.3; 32.2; 38.3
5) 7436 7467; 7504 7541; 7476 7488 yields 0.2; 36.7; 39.9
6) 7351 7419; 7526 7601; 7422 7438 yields -0.3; 33.8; 40.4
